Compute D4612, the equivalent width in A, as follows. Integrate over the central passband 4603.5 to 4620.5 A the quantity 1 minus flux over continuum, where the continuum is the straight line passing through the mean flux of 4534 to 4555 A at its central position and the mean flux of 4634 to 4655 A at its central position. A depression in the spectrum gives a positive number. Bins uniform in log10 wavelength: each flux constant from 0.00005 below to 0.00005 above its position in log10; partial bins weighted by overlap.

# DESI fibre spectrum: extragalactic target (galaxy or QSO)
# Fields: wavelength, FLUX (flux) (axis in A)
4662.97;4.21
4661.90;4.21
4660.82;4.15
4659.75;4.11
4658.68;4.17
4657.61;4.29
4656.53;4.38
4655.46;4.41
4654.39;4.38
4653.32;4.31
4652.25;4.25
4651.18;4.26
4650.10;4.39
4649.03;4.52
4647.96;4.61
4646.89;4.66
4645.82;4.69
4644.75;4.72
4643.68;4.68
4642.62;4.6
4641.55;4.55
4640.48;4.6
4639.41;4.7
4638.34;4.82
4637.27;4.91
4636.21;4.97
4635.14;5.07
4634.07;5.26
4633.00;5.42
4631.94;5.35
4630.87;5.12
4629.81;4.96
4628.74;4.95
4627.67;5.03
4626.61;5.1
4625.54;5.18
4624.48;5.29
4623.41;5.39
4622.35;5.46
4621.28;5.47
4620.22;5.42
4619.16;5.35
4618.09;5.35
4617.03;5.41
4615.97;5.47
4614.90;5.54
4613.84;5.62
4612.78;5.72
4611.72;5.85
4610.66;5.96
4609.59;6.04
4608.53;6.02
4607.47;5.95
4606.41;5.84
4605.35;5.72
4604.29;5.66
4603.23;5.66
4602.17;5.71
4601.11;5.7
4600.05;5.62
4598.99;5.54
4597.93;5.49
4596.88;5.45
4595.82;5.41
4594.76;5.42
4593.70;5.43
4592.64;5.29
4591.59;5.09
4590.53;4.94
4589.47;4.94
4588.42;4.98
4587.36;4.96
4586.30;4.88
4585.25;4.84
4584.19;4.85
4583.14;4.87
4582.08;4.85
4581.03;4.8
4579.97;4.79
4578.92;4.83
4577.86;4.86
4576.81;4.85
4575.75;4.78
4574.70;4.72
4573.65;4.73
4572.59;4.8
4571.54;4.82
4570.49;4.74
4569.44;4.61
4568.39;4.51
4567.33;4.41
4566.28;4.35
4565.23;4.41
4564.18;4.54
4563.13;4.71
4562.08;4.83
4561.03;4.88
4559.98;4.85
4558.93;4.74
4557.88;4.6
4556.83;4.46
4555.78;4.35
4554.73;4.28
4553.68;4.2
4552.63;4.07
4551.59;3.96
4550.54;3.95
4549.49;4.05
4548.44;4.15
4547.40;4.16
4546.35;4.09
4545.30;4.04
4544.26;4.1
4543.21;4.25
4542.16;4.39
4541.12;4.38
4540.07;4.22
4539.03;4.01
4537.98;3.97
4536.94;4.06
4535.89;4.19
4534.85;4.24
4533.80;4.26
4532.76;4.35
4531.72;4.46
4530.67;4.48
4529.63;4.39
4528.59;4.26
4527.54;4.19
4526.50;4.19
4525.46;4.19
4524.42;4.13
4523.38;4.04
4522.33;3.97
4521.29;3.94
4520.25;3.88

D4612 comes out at -4.6 A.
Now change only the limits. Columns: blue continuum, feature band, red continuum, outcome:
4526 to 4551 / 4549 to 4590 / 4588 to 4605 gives 1.8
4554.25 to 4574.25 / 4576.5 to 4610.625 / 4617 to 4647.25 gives -3.5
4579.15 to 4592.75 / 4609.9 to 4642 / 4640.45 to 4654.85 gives -4.1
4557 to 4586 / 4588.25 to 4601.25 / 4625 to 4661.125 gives -1.7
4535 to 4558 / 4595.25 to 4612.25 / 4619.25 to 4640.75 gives -3.1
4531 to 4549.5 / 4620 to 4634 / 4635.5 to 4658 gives -2.3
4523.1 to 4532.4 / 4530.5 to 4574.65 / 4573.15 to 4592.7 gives 1.6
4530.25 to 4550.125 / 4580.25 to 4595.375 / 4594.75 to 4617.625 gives 0.7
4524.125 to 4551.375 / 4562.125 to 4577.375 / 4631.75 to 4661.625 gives -1.2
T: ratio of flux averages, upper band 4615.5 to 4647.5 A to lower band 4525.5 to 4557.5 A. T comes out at 1.2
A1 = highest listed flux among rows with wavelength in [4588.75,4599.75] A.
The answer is 5.54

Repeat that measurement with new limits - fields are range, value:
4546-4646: 6.04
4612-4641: 5.72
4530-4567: 4.88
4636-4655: 4.97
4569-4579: 4.86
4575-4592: 5.09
